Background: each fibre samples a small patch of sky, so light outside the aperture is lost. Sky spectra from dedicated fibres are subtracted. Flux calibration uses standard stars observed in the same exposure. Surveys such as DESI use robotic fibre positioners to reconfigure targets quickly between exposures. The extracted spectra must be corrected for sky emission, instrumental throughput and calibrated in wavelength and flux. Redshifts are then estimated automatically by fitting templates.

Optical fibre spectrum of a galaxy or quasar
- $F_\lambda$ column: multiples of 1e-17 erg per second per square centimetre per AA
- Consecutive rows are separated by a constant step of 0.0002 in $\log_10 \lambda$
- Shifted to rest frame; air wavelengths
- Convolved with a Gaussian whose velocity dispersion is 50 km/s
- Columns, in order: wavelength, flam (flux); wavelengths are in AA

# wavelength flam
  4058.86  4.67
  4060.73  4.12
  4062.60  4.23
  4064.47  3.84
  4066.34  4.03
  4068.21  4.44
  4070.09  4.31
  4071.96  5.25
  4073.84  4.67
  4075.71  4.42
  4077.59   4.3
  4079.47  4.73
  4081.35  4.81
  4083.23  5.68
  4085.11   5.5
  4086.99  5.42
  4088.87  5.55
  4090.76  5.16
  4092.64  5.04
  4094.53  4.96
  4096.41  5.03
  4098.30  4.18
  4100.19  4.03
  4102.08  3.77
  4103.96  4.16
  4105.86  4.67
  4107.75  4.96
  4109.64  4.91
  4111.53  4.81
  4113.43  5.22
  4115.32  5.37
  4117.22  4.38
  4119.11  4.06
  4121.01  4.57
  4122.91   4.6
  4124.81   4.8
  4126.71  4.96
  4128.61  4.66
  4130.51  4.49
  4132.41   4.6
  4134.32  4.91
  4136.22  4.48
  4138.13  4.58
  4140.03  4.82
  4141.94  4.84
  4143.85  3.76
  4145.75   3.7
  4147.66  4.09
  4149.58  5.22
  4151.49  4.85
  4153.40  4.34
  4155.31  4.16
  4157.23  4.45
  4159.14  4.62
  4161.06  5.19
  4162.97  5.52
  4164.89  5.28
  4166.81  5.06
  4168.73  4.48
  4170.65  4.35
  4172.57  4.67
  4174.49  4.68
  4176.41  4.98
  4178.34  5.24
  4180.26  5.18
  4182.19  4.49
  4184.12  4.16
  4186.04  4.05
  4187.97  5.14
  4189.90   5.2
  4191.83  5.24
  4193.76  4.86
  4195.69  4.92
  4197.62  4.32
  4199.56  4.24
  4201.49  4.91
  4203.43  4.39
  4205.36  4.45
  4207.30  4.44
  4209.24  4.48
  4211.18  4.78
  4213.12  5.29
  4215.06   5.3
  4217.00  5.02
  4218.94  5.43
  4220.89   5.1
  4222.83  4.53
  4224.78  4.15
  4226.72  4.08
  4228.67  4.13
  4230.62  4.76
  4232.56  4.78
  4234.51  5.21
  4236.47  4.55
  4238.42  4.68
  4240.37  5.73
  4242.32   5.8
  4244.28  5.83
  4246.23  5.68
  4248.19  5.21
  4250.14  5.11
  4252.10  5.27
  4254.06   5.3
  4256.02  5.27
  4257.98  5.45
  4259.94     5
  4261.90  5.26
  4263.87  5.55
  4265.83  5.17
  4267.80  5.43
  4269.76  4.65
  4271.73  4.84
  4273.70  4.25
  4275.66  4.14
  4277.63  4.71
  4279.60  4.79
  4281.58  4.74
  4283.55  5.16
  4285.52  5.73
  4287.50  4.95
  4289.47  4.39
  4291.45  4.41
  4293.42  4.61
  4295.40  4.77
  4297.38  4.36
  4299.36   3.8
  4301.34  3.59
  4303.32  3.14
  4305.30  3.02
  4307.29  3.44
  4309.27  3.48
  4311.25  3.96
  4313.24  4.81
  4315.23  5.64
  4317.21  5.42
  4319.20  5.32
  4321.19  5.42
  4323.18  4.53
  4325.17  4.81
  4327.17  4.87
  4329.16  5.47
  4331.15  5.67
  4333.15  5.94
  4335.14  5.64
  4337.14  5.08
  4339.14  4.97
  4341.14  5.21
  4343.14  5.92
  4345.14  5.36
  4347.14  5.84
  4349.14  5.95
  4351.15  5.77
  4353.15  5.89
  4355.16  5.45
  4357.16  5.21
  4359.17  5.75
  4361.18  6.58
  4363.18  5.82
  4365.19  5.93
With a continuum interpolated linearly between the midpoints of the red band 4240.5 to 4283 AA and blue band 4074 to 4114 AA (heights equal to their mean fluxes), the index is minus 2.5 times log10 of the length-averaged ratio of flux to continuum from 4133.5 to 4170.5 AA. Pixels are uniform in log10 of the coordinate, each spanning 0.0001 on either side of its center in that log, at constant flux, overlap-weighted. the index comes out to 0.064 mag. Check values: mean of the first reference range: 4.82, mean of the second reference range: 5.13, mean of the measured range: 4.64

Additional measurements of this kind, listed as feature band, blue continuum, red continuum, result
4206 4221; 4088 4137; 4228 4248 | 0.02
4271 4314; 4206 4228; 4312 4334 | 0.18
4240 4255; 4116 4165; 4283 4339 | -0.18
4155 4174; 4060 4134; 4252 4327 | -0.02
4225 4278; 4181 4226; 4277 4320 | -0.10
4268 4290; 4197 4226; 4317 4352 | 0.07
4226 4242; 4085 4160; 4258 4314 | -0.05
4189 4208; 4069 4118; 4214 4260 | 0.07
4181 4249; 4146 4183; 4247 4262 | 0.04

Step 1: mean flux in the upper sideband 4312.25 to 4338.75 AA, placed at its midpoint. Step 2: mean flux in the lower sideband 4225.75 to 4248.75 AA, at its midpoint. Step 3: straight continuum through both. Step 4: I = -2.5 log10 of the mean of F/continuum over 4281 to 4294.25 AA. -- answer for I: 0.07 mag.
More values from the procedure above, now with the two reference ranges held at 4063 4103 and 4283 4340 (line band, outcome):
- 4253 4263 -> -0.12 mag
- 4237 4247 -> -0.17 mag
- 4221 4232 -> 0.07 mag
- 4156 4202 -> -0.02 mag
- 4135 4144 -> 0.03 mag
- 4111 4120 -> -0.01 mag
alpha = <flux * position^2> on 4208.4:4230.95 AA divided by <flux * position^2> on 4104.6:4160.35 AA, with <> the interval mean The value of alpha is 1.1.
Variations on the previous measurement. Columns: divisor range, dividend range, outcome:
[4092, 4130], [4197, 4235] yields 1.06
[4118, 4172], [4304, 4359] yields 1.21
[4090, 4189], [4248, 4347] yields 1.12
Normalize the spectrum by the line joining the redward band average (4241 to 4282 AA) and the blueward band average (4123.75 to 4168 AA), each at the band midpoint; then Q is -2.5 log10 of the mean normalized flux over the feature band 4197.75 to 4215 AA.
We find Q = 0.06 mag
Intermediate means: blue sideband 4.67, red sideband 5.13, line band 4.64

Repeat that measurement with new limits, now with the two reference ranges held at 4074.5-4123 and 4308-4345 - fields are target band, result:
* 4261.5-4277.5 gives 0.031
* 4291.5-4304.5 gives 0.242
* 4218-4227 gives 0.059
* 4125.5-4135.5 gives 0.024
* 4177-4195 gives 0.015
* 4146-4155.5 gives 0.083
